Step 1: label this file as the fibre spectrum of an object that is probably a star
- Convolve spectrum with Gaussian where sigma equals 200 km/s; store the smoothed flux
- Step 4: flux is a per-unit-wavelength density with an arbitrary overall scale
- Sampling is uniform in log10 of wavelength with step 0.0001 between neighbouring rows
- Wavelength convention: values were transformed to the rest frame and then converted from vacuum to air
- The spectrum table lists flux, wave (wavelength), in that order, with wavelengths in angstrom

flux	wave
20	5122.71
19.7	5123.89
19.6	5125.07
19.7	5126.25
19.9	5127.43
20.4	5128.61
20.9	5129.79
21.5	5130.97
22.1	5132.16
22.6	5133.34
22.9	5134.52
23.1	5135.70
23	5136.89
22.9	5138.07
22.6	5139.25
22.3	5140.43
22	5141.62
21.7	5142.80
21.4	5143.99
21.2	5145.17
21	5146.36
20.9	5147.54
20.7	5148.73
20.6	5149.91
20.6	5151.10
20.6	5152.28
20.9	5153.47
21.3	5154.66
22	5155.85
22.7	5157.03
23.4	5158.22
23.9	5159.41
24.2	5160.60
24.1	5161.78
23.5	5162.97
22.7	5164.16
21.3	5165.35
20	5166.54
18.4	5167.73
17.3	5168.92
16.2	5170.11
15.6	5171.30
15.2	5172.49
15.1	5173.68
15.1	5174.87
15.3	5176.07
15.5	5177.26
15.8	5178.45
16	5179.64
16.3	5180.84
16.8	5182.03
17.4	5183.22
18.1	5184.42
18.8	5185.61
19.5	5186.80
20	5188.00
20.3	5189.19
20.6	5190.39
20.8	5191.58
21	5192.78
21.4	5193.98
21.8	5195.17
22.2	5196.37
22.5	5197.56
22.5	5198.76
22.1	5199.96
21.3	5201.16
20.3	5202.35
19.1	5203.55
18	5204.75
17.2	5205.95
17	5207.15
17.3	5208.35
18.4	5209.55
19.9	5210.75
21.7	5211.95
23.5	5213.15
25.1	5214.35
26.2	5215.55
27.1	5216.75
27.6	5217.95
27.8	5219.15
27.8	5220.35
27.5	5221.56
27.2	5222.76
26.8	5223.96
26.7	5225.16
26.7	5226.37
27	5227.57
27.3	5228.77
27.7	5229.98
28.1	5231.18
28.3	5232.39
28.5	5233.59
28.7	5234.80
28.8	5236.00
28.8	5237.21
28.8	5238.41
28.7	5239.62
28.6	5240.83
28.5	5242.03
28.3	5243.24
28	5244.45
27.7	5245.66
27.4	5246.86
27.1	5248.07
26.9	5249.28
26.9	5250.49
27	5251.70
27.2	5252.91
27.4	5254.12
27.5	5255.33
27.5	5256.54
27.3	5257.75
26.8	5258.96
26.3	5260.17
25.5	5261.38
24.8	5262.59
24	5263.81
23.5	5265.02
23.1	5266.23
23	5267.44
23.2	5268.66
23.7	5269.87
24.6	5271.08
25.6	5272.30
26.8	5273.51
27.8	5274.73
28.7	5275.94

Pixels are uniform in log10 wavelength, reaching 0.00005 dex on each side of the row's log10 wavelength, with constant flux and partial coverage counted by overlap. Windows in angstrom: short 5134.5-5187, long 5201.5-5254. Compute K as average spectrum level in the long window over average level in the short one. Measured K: 1.3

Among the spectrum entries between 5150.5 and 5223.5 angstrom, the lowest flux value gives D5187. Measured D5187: 15.1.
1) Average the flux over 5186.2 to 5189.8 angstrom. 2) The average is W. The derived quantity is 19.9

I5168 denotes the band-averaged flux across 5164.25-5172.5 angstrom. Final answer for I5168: 18.2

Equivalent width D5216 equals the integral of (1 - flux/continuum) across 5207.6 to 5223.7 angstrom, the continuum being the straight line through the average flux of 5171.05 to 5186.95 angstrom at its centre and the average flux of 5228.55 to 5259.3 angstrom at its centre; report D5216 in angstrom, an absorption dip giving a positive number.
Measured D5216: -1.00 angstrom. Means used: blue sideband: 16.4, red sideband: 27.8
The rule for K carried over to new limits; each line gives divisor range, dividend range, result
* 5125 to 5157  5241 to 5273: 1.22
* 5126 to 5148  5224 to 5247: 1.29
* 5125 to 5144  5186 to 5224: 1.02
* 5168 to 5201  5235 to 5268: 1.45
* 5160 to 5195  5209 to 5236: 1.40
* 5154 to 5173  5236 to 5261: 1.33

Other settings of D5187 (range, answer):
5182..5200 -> 16.8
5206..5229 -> 17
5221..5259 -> 26.7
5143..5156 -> 20.6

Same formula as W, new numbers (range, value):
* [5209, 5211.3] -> 19.1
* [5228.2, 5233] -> 27.8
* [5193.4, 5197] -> 21.9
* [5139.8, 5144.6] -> 21.9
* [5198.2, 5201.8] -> 22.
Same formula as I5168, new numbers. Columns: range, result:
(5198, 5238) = 24.5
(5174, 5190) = 17.3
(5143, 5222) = 20.6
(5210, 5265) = 26.9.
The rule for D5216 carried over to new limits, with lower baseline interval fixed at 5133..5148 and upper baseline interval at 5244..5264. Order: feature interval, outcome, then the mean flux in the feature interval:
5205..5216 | 2.0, 20.5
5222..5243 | -1.6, 28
